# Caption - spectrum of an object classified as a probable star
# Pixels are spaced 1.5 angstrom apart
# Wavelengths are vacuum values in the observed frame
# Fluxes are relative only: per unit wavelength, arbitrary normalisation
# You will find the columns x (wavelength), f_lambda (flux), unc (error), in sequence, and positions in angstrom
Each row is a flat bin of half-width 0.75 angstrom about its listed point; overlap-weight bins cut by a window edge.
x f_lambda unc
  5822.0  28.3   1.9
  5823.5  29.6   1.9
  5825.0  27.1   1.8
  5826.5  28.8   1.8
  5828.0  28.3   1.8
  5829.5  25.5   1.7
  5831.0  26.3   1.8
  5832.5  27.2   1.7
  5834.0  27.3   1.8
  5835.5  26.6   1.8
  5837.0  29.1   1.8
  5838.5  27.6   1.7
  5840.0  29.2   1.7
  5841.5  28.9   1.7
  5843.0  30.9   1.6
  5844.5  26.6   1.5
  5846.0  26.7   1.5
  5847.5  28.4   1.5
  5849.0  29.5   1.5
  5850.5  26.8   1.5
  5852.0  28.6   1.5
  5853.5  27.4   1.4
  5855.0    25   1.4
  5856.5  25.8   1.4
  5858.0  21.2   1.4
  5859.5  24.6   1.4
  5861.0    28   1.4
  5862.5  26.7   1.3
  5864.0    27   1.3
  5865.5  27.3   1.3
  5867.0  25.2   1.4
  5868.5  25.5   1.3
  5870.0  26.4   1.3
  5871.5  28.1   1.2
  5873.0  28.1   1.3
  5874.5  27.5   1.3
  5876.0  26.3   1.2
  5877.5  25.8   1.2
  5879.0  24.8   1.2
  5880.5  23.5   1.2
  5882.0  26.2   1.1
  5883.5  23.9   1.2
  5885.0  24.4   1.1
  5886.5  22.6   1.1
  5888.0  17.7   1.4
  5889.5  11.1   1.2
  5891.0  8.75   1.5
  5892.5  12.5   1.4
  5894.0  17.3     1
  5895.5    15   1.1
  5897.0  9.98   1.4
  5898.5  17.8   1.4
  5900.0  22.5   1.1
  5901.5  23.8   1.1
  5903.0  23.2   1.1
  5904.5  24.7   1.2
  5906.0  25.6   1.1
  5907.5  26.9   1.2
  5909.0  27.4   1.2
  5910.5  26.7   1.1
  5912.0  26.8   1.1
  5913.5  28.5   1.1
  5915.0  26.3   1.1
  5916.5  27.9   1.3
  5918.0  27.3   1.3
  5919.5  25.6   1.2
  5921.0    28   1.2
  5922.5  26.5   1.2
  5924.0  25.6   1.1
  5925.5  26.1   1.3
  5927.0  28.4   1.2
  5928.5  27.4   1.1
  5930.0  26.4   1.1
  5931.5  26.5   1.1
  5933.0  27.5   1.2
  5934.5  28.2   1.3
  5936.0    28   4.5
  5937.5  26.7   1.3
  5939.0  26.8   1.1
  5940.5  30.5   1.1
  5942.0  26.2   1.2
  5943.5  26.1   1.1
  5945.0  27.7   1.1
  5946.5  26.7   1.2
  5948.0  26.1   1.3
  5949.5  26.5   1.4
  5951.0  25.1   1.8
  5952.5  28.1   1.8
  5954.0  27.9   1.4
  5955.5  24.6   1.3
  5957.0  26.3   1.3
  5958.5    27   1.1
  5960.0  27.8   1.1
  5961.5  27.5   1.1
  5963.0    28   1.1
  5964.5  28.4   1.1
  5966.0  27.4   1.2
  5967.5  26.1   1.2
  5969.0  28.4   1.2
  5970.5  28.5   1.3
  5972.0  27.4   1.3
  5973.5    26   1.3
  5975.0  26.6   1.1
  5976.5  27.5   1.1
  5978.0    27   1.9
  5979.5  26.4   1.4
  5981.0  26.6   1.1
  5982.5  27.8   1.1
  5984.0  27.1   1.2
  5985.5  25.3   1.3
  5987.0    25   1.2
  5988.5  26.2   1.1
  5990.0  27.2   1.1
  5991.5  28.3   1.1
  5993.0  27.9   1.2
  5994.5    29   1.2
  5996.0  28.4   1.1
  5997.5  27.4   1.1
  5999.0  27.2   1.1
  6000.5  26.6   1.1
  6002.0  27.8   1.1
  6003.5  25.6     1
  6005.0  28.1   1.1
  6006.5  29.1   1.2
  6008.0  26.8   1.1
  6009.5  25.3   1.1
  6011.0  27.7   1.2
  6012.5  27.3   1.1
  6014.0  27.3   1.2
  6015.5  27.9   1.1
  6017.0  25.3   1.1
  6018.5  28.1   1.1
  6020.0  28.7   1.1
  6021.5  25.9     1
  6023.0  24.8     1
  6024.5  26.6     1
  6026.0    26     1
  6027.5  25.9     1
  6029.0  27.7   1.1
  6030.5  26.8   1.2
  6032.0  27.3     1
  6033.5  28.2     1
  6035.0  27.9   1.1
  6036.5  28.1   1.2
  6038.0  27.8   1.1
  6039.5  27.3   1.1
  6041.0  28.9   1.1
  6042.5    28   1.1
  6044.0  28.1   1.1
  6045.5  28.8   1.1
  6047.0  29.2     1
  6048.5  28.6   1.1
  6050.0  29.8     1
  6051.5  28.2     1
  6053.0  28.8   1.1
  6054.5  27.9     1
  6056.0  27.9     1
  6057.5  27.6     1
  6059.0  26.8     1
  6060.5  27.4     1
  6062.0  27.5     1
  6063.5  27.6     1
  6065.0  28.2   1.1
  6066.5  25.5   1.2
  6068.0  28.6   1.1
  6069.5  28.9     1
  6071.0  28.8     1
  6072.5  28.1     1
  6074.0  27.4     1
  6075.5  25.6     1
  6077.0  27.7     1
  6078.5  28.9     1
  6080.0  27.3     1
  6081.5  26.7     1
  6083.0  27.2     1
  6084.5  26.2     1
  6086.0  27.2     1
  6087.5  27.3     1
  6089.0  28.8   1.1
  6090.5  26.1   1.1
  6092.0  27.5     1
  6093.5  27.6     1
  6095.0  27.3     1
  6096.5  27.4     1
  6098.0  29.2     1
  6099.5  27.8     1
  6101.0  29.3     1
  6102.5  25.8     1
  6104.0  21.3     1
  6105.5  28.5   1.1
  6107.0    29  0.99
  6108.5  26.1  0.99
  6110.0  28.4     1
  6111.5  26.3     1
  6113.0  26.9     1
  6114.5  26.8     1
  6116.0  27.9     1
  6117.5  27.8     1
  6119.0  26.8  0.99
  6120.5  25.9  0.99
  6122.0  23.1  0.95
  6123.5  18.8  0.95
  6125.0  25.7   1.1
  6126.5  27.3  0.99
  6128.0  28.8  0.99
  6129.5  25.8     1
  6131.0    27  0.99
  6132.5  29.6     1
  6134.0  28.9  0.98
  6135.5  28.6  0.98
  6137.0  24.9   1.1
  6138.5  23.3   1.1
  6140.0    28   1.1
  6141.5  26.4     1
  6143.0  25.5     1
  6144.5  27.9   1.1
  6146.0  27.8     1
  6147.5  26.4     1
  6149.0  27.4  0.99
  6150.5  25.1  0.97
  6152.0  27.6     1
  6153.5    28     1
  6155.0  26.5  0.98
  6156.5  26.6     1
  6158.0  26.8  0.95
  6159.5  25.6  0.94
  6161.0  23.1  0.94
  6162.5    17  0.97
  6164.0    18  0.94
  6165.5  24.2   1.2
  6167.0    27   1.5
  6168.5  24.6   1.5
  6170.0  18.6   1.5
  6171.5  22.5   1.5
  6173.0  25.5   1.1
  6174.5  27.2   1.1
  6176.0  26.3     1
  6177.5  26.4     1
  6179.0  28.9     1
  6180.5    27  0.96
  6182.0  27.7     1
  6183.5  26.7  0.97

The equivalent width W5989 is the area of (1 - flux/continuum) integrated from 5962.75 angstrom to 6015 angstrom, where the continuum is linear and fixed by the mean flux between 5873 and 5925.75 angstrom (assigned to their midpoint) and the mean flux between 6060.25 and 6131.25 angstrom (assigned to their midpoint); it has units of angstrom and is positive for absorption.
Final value -5.0 angstrom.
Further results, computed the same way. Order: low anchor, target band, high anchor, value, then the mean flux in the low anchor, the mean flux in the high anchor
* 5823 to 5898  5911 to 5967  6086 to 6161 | -3.7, 24.8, 26.8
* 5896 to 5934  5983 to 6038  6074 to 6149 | -2.2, 25.3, 26.9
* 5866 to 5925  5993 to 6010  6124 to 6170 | -2.1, 23.4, 25.8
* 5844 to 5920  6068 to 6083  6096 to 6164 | -1.1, 24.1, 26.3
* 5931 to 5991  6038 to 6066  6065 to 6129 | -1.1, 27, 27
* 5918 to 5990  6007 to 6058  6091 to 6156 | -1.3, 27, 26.8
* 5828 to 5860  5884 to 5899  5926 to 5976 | 6.3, 27.2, 27.2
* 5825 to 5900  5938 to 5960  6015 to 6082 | -0.7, 24.6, 27.6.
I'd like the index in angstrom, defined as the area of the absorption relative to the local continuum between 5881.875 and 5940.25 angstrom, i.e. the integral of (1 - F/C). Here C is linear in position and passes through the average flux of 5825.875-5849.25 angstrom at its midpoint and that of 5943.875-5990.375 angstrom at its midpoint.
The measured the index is 7.7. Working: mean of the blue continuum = 27.9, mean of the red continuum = 26.9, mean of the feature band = 23.7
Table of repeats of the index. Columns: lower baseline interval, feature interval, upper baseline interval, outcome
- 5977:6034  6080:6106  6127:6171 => -0.9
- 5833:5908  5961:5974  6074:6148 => -1.1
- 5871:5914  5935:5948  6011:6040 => -1.8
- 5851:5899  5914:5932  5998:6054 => -1.9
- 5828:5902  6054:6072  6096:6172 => -1.5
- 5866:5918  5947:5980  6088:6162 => -4.0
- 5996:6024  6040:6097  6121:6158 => -2.1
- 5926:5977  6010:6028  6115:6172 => -0.1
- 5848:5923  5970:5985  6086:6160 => -1.1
